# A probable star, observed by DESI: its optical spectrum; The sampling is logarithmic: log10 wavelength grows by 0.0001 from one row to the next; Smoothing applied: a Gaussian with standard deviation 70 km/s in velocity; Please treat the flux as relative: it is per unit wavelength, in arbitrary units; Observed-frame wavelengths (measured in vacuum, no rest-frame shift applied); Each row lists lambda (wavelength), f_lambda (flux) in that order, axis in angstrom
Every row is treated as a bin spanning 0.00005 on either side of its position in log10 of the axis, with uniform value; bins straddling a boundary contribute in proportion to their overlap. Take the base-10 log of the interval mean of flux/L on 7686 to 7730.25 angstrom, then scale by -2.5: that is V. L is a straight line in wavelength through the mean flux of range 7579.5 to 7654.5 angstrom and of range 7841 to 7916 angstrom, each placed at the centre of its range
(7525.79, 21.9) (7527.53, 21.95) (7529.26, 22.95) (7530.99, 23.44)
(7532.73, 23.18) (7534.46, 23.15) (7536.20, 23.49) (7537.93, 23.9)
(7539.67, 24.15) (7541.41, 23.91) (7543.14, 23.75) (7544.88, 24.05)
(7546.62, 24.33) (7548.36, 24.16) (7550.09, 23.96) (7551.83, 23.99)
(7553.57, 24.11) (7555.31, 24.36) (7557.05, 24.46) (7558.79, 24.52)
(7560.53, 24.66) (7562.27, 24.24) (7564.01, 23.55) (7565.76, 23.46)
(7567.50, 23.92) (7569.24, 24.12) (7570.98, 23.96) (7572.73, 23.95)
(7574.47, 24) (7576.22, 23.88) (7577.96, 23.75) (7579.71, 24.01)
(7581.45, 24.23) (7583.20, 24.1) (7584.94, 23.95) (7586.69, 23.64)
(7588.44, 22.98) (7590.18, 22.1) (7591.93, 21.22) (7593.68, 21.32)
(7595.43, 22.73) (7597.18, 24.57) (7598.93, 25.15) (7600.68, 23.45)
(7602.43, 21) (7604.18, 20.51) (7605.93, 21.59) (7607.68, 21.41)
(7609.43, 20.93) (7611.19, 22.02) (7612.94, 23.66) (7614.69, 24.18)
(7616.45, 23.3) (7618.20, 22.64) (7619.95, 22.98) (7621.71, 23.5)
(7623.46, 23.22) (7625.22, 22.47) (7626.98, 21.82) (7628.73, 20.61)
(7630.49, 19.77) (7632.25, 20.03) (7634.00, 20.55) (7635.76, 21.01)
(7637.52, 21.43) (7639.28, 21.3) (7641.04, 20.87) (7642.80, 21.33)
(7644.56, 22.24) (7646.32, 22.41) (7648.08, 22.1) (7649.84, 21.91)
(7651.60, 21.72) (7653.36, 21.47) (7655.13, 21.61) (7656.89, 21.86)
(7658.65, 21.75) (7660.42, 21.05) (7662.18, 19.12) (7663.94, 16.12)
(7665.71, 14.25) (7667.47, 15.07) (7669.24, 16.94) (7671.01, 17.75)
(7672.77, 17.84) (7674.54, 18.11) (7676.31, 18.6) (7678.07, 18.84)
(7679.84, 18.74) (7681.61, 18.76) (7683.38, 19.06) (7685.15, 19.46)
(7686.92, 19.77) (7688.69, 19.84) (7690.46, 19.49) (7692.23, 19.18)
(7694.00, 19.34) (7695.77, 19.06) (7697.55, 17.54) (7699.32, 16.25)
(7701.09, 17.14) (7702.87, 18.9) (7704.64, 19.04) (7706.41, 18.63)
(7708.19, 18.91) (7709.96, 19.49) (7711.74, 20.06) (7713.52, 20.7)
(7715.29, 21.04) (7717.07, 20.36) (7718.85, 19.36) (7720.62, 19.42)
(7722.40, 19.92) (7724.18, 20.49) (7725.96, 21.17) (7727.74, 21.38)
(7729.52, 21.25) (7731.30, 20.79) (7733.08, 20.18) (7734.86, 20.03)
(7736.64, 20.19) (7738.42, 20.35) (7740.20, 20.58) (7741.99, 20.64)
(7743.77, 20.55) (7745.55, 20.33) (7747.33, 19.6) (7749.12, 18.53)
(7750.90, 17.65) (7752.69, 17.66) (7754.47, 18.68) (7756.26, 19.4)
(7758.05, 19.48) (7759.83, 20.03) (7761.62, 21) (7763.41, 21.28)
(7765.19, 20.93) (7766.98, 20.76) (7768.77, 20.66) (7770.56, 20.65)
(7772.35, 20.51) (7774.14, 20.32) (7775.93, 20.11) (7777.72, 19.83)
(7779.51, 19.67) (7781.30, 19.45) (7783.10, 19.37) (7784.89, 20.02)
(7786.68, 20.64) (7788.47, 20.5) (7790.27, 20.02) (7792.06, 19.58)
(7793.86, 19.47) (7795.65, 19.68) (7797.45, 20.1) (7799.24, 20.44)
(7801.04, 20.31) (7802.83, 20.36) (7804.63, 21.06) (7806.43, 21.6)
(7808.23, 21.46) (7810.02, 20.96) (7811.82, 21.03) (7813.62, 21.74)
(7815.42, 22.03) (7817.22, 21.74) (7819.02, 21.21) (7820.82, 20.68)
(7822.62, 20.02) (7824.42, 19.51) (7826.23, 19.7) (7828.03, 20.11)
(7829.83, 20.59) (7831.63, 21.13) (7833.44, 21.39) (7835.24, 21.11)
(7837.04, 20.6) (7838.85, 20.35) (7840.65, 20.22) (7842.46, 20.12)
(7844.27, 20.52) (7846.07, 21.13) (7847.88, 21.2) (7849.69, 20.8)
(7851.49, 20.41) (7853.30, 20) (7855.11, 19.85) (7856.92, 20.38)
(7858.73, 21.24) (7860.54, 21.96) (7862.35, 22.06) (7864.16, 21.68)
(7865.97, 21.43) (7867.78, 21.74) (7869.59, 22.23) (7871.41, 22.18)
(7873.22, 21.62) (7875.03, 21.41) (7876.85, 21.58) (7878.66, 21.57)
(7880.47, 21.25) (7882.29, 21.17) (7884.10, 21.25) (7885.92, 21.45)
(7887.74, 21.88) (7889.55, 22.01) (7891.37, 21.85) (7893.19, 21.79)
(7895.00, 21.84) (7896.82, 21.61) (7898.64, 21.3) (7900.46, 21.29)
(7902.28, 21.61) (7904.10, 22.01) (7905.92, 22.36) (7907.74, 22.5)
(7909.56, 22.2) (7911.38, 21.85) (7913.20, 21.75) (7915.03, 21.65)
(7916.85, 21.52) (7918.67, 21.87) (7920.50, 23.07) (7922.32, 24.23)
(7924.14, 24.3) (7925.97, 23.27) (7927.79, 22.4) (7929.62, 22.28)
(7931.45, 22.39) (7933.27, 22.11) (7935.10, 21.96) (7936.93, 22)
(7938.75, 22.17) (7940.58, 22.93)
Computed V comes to 0.129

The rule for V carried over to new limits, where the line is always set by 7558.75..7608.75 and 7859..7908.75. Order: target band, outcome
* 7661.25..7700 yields 0.25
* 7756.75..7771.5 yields 0.09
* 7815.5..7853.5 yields 0.07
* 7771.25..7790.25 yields 0.11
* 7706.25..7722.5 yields 0.14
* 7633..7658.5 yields 0.07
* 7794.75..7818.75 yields 0.06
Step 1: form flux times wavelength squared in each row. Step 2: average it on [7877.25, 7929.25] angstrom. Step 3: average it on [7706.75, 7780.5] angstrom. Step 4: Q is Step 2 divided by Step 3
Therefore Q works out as 1.14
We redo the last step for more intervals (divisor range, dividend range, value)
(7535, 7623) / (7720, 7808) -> 0.90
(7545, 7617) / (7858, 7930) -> 1.02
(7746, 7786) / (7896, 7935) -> 1.17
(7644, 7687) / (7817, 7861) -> 1.11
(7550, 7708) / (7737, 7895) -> 1.02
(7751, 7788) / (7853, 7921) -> 1.12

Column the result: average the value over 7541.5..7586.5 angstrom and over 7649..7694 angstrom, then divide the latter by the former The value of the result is 0.80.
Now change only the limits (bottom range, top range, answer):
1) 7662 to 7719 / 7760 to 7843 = 1.11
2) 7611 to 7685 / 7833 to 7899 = 1.03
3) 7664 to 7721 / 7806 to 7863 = 1.12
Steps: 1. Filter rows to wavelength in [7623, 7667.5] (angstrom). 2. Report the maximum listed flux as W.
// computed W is 23.22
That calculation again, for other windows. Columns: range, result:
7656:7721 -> 21.86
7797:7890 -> 22.23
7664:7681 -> 18.84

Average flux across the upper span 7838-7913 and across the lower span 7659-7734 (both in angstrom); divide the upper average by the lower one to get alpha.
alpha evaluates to 1.12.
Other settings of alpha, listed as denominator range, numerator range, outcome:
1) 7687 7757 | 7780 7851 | 1.05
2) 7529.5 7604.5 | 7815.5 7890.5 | 0.89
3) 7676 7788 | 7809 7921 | 1.08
